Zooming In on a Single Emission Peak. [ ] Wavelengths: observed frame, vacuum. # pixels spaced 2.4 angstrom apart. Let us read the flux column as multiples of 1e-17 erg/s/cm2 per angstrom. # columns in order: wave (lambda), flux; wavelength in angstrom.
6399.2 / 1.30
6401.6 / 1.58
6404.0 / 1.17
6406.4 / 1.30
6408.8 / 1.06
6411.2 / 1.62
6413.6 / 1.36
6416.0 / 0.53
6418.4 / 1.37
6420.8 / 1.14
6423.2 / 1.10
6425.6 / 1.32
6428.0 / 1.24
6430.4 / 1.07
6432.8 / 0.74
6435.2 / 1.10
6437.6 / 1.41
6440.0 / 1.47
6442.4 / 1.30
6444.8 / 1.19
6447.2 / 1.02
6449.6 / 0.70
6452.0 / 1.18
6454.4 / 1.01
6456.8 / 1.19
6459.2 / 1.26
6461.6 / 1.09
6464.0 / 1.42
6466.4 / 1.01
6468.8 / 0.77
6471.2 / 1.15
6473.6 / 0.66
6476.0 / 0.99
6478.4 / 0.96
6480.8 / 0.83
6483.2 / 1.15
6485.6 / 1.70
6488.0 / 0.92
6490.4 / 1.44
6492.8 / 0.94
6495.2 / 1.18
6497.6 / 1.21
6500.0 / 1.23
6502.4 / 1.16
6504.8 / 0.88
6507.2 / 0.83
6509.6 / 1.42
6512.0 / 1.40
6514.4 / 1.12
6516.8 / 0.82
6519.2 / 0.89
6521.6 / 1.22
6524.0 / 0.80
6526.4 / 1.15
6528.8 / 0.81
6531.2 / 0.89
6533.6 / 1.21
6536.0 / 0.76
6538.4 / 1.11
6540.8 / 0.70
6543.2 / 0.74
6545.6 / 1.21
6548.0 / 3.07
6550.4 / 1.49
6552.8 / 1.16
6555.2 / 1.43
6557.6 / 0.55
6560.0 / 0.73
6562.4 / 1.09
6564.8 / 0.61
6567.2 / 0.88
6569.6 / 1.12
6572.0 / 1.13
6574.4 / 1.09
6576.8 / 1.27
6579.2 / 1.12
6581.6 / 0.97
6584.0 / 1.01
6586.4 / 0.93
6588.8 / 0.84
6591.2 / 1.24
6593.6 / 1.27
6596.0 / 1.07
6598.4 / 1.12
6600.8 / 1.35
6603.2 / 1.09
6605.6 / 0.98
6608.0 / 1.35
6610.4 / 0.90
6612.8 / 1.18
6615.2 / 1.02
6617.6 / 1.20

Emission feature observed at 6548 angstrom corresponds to H-beta 4861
